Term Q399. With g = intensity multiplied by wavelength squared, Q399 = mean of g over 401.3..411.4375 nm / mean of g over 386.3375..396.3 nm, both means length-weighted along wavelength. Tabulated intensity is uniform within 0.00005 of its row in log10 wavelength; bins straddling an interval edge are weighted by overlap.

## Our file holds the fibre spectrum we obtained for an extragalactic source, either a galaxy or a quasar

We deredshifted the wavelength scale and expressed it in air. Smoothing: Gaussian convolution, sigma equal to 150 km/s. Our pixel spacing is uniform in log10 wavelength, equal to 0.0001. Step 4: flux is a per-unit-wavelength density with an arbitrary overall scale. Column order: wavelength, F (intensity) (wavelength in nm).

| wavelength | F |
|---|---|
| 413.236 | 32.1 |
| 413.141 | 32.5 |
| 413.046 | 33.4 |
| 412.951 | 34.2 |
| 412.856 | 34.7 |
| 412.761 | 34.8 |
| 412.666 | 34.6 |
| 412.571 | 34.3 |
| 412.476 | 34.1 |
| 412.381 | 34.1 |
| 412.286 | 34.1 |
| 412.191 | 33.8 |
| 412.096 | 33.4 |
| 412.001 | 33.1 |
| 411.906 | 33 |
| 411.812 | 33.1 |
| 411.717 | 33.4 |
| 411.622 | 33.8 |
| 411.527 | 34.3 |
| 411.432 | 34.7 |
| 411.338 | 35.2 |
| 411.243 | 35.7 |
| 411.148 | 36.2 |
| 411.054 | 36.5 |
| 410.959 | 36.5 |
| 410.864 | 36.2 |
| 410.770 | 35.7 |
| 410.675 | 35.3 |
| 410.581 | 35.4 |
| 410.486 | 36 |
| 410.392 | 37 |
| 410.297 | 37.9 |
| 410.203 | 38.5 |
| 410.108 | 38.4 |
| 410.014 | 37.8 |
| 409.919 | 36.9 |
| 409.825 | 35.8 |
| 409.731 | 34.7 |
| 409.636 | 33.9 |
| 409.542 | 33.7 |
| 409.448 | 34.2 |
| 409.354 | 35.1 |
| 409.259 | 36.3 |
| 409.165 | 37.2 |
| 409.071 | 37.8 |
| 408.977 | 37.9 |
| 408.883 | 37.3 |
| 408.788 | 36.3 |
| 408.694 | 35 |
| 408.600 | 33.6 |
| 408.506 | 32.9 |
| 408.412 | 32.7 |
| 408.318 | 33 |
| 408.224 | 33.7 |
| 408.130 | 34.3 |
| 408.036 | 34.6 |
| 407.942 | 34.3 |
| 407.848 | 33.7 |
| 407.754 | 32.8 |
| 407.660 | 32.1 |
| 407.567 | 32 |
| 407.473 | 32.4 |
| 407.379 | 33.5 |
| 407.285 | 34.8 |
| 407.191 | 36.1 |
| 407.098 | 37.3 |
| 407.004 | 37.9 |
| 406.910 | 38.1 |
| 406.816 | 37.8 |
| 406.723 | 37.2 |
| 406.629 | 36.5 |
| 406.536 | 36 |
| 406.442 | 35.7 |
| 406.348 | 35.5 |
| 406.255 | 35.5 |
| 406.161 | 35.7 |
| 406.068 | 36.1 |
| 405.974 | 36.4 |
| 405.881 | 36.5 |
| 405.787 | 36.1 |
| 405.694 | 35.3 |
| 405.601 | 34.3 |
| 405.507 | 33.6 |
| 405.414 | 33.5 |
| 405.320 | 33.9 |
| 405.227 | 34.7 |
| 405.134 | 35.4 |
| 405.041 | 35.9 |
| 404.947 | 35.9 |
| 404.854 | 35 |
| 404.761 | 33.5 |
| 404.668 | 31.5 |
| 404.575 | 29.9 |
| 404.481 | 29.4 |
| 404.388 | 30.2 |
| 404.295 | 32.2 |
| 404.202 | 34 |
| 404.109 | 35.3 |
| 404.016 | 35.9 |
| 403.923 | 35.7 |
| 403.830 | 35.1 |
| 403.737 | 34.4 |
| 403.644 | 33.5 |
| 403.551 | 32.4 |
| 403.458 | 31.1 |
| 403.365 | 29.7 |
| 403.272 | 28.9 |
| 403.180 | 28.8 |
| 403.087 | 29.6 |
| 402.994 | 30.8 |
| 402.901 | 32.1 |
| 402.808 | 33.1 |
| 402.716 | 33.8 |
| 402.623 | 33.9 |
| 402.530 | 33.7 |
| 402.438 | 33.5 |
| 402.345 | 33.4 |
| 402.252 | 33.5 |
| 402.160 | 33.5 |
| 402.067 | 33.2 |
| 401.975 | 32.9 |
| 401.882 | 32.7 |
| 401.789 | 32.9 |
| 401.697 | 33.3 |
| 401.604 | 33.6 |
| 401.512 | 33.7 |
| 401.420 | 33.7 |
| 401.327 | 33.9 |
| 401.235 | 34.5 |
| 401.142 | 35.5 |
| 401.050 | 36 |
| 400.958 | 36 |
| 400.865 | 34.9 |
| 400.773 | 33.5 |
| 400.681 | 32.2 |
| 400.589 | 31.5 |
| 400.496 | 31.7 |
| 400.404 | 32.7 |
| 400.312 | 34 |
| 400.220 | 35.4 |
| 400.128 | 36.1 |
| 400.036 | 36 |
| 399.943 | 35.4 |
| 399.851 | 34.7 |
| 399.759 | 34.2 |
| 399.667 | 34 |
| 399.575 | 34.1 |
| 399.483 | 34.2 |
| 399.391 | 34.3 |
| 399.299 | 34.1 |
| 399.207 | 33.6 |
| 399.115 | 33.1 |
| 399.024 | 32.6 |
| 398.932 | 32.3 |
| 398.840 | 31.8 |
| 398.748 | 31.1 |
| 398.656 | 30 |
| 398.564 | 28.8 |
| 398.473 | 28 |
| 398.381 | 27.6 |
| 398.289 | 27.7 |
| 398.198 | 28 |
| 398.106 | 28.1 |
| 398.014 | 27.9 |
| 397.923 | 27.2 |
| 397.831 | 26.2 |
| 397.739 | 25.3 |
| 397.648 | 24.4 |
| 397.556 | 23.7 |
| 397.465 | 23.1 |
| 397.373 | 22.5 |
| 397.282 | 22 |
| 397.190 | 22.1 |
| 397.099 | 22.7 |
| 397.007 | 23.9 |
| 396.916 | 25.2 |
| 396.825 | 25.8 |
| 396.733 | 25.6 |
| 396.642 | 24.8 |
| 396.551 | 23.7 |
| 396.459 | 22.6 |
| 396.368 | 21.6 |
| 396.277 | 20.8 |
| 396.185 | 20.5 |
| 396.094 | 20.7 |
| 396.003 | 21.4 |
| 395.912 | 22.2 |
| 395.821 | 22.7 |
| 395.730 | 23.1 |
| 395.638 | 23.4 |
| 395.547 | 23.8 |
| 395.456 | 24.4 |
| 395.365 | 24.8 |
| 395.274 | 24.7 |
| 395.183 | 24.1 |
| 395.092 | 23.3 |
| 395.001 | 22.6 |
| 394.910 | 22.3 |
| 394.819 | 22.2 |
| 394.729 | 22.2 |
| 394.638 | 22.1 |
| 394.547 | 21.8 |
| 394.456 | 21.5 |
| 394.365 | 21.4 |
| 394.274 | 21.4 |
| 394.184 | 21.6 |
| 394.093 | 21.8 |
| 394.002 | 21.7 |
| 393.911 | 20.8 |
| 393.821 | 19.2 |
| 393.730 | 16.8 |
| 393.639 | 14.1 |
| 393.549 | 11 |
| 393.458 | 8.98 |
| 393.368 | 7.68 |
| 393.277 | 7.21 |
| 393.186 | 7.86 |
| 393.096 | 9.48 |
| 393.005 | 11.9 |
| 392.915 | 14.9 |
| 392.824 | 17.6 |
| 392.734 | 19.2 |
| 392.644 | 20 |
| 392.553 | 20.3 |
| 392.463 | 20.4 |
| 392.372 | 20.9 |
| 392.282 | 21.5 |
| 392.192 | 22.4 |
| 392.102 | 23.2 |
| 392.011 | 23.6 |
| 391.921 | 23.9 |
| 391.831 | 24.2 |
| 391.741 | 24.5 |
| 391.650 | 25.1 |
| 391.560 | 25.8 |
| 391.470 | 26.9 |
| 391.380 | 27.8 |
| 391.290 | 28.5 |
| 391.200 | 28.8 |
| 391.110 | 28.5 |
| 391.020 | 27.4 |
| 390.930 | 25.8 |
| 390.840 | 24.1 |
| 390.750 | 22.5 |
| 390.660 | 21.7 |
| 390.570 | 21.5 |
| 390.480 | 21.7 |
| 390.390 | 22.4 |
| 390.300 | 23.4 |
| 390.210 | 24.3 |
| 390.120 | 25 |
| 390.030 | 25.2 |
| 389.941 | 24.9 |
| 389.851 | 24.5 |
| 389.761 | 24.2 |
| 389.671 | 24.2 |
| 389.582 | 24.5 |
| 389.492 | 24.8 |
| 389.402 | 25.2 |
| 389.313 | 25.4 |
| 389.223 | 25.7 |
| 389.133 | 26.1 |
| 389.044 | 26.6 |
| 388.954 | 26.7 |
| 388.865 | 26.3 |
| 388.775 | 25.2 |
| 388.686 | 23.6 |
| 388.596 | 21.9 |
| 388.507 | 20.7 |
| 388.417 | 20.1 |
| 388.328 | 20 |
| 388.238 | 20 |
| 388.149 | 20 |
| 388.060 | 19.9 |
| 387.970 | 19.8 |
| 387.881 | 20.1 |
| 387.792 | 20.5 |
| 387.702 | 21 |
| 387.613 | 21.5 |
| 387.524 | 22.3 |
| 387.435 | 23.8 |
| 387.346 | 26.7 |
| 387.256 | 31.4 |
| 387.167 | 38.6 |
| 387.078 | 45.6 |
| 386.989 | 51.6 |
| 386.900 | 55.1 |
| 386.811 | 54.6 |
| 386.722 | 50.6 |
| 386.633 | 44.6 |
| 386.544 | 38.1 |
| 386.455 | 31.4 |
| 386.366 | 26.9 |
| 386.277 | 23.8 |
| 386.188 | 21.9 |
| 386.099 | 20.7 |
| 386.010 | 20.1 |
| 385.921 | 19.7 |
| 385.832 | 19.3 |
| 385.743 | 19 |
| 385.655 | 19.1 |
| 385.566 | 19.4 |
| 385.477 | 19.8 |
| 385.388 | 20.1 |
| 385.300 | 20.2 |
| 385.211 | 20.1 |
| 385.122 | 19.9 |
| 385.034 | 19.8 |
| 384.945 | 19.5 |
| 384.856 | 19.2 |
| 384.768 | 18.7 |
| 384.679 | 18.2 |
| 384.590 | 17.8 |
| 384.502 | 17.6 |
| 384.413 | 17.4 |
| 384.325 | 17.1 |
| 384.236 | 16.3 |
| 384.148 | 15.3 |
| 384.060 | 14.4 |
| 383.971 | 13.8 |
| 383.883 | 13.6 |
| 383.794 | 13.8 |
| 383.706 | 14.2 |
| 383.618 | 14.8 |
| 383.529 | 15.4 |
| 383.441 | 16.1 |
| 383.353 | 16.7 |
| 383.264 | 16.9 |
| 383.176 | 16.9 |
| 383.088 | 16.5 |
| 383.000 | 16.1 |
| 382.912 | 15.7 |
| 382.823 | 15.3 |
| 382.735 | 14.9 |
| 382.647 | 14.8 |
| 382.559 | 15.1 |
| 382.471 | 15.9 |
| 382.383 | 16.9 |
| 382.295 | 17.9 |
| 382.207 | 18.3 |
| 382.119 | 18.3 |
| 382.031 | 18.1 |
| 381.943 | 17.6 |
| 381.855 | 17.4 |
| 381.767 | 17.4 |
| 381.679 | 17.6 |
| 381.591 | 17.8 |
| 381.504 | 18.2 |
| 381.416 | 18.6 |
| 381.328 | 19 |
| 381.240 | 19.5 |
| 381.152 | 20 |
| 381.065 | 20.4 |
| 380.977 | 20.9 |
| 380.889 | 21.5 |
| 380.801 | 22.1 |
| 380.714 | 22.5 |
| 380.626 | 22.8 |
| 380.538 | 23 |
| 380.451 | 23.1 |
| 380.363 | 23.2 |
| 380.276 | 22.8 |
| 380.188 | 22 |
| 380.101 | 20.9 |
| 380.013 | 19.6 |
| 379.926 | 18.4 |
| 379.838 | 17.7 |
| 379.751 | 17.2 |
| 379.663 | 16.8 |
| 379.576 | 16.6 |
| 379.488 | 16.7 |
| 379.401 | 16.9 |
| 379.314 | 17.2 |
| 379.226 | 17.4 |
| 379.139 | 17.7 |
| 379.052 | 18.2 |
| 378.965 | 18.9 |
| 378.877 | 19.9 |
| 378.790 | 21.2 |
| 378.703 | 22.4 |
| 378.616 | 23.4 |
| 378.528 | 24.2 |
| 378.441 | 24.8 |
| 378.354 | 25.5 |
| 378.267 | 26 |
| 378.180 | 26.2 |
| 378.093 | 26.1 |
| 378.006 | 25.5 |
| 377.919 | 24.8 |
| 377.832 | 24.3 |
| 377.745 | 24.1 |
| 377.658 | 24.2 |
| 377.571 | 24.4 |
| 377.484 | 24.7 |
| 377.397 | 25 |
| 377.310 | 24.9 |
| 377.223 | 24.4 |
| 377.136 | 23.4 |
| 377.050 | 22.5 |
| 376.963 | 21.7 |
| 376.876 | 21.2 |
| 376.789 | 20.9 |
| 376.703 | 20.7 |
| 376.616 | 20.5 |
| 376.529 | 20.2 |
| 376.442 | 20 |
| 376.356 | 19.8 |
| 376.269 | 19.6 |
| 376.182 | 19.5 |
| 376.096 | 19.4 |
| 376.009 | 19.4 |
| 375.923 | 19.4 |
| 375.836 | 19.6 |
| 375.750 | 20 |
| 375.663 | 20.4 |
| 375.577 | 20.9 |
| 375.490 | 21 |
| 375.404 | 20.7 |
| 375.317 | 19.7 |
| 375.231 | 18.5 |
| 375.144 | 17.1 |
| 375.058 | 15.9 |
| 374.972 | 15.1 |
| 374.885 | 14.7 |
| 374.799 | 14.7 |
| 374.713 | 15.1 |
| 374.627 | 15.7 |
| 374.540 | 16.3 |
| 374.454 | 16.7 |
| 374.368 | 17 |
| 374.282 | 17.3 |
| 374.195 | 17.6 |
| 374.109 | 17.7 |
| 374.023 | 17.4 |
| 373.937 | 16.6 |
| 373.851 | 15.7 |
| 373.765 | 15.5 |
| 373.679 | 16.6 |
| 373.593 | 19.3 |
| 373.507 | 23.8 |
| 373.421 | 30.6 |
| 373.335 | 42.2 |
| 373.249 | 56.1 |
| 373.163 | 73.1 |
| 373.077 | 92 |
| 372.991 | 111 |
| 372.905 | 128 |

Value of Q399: 1.6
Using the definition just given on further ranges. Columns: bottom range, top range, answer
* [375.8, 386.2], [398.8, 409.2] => 1.96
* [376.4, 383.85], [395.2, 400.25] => 1.51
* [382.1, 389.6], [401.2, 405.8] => 1.61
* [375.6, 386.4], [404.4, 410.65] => 2.05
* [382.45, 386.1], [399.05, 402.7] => 2.14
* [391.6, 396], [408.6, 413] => 1.93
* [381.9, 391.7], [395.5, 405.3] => 1.42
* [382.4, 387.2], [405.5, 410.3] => 1.78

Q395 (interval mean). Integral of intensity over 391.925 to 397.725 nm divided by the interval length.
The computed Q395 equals 20.6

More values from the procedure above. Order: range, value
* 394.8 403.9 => 29.5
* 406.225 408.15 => 35.2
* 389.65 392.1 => 24.8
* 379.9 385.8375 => 18.2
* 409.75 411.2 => 36.6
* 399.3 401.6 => 34.2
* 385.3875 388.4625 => 27.7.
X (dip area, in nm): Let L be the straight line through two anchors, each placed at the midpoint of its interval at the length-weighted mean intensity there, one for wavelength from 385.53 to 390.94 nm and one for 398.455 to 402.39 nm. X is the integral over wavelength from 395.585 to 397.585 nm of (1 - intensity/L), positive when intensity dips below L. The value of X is 0.53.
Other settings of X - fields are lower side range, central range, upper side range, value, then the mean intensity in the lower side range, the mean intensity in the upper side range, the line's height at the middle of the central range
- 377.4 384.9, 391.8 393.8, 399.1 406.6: 0.76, 19.2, 33.8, 27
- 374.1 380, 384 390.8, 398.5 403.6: 0.33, 20.2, 33.1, 25.8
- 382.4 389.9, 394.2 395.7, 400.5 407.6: 0.29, 22.7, 34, 28.3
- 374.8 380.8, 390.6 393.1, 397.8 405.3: 0.46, 21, 32.7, 27.9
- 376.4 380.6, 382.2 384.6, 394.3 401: 0.76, 21.7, 27.4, 23.1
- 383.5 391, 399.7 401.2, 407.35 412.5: -0.20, 23.9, 34.9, 30.3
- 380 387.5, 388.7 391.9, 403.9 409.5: 0.05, 21.8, 34.8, 25.5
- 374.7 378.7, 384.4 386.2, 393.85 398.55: 0.24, 21.5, 23.6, 22.4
